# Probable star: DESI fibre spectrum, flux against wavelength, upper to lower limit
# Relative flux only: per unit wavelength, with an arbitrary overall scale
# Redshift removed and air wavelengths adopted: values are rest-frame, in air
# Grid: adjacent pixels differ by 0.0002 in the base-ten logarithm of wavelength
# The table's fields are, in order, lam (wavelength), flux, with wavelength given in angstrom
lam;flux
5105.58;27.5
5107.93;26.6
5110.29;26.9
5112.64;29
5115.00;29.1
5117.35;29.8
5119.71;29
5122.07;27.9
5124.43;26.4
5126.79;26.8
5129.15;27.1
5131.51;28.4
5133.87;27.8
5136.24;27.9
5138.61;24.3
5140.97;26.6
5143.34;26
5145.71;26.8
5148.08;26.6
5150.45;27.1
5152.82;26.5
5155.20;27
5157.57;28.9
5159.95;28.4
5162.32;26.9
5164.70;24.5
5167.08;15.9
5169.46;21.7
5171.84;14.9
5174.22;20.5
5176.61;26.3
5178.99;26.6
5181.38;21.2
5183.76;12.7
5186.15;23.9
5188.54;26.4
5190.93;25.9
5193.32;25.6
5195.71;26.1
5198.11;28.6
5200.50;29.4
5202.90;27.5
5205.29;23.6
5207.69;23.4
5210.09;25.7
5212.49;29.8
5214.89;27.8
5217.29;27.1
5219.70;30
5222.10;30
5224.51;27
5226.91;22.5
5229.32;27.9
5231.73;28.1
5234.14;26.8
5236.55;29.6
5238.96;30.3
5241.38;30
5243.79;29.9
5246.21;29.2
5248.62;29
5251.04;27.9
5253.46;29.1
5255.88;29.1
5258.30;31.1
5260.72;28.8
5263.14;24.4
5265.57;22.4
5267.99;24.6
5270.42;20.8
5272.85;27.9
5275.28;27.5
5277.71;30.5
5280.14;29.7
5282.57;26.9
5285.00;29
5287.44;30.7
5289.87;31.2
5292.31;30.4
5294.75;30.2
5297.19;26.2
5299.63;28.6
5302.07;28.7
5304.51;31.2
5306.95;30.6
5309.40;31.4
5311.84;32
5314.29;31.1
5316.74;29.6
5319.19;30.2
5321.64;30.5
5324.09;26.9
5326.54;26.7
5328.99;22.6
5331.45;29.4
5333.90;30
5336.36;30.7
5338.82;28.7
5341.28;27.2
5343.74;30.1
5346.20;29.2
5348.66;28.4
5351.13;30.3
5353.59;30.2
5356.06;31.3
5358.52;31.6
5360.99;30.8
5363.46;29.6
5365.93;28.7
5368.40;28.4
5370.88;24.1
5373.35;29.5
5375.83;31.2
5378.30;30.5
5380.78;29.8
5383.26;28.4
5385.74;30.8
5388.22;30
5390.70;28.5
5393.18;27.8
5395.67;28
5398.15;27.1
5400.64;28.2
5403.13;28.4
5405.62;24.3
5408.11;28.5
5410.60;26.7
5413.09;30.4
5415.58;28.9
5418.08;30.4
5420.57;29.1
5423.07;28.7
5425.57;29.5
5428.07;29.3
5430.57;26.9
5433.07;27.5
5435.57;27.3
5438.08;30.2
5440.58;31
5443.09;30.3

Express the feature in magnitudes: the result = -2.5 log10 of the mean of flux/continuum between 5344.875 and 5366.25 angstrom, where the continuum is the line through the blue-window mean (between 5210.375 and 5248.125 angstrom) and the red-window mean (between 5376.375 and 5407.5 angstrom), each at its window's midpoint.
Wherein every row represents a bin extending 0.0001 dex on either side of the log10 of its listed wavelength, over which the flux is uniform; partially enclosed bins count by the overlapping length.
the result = -0.06 mag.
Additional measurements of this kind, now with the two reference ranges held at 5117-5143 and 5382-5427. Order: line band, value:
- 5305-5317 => -0.108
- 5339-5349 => -0.019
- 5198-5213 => 0.043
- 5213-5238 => -0.001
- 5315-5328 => -0.023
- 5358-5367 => -0.064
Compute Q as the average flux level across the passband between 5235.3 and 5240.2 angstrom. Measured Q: 29.9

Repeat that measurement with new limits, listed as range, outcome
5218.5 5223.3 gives 30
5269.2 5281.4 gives 27.3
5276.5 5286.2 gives 29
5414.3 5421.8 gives 29.5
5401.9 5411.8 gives 27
